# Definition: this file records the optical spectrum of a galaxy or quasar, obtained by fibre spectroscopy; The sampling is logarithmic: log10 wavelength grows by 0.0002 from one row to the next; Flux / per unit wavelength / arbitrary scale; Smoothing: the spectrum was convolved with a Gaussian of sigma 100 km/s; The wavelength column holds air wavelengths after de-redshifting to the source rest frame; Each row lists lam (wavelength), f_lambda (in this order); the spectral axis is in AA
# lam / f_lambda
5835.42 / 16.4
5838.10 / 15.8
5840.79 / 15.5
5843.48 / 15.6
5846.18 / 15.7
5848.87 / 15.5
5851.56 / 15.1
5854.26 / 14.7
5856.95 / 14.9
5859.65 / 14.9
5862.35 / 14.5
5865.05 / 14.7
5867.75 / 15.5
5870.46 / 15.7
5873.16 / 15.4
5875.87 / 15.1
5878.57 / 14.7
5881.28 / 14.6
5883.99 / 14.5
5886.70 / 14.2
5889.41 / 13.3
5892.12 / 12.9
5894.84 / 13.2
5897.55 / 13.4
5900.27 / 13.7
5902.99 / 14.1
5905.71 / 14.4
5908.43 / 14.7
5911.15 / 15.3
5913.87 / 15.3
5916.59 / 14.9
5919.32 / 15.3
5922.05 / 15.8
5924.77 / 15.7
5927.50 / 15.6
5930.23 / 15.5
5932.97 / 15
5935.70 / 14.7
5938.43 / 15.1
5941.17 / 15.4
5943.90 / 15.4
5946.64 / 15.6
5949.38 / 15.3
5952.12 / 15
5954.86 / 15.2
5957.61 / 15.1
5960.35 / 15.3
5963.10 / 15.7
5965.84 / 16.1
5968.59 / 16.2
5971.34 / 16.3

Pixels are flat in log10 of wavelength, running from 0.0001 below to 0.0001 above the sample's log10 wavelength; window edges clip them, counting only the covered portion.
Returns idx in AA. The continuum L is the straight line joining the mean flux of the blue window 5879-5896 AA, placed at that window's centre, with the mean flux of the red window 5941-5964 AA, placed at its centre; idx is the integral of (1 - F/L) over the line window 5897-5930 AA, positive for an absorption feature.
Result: -1.1 AA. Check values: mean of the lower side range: 13.8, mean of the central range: 14.9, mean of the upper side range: 15.3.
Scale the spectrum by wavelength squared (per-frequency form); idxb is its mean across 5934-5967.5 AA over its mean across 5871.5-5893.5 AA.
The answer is 1.09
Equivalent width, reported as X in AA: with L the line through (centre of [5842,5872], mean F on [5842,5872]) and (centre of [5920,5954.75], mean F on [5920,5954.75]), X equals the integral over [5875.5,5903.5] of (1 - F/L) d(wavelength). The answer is 2.4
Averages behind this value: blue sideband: 15.2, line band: 13.9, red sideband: 15.3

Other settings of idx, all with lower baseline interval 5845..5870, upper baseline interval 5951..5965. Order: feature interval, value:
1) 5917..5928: -0.2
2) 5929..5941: 0.1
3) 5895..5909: 1.1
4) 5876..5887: 0.4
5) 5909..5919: 0.0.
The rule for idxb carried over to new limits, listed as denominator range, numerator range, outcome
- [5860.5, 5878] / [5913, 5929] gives 1.04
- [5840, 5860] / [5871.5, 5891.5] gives 0.96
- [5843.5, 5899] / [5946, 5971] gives 1.09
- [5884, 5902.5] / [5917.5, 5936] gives 1.15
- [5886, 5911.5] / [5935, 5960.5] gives 1.12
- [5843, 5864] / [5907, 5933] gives 1.04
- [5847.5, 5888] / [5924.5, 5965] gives 1.05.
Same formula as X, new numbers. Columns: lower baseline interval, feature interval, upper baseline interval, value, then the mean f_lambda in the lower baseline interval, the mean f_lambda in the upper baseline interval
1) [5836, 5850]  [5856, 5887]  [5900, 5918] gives 0.7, 15.7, 14.7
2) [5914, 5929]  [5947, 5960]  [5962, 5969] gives 0.5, 15.5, 16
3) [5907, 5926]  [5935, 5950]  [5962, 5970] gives 0.4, 15.3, 16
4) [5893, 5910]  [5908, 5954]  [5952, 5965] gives -2.1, 13.9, 15.3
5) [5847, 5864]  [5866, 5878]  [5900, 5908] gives -0.5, 15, 14.2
